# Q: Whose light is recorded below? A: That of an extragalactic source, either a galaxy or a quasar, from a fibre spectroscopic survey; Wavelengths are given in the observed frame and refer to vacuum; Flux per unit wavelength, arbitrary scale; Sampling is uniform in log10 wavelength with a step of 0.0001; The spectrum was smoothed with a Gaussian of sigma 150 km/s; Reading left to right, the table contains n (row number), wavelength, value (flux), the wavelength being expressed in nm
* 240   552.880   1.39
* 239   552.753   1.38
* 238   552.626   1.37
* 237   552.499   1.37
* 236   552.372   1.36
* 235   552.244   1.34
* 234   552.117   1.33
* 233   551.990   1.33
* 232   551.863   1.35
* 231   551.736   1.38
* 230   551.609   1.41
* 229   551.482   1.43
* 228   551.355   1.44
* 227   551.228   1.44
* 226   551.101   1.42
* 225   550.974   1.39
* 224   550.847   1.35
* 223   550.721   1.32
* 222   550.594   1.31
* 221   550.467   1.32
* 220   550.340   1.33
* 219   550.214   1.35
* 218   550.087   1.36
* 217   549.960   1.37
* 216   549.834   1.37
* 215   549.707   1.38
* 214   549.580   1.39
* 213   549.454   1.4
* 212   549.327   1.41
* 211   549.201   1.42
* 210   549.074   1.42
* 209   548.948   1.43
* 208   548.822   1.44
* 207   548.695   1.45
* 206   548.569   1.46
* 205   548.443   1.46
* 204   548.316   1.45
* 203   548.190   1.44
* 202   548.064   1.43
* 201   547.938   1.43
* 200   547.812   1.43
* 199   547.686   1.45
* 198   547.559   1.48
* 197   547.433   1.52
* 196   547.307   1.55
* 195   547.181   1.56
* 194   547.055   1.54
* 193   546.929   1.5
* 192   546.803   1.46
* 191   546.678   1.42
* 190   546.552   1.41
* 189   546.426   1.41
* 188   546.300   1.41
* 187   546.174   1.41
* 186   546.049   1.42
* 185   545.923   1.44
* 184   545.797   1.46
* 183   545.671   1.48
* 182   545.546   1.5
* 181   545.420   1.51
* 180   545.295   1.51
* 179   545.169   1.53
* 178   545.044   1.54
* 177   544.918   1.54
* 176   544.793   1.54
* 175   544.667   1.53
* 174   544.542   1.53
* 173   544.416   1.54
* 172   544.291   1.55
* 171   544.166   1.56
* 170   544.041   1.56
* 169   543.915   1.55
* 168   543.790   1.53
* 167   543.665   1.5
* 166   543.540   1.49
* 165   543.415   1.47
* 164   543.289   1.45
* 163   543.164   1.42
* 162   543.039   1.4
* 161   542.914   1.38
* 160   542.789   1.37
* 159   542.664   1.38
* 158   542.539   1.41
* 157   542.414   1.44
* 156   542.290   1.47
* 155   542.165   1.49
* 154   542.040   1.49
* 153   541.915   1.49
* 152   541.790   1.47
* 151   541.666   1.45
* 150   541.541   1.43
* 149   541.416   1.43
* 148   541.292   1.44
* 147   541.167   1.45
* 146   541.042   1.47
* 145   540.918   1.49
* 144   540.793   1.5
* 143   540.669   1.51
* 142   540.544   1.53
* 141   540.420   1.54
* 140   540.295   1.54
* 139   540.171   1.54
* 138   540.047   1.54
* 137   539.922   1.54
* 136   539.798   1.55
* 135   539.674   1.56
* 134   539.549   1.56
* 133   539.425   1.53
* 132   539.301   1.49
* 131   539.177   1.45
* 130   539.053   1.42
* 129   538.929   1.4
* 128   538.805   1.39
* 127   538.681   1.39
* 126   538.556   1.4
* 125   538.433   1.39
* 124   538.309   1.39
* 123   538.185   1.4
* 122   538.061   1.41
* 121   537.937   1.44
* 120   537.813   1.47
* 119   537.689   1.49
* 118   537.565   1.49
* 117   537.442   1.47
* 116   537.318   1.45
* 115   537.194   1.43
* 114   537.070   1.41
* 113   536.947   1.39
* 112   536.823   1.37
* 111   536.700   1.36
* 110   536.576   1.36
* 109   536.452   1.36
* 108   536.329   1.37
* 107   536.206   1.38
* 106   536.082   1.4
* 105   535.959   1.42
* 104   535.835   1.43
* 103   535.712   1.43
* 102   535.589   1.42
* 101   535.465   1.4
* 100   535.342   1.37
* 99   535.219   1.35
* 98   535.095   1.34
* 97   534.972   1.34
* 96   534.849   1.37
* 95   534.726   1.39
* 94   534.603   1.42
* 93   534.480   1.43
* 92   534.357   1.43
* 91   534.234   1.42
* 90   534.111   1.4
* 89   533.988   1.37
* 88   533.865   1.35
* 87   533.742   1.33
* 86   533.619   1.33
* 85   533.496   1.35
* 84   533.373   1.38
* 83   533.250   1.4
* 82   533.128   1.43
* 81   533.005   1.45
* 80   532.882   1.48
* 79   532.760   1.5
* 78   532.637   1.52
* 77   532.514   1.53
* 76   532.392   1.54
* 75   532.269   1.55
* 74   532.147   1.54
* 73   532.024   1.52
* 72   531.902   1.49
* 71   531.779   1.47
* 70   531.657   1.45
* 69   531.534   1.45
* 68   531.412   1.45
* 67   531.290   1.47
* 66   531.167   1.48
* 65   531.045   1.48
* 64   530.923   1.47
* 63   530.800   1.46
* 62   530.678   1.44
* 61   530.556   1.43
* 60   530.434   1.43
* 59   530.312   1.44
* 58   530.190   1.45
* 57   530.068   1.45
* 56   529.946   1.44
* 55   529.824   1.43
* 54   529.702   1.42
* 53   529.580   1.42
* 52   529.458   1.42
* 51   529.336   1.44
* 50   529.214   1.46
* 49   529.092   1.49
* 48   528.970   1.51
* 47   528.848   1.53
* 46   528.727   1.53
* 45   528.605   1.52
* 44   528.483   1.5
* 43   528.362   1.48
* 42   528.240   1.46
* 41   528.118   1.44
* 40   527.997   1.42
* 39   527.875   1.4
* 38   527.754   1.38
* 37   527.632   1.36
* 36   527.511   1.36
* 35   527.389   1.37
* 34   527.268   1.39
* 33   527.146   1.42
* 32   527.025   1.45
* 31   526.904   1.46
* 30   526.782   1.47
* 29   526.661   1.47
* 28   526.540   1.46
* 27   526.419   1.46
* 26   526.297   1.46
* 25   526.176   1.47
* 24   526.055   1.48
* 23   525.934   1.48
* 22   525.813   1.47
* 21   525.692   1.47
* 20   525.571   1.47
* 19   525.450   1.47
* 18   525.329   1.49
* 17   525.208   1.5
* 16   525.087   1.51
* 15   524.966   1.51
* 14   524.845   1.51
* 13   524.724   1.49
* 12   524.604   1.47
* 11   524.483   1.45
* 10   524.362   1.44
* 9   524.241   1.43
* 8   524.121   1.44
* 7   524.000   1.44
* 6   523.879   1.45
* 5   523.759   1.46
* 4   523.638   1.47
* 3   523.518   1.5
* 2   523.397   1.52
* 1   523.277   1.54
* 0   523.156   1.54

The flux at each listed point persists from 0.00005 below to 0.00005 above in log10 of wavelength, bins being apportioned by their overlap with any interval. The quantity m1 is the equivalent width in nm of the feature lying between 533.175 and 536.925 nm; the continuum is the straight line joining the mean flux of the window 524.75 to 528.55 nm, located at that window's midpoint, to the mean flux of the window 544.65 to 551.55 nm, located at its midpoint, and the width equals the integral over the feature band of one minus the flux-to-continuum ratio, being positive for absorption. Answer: 0.17 nm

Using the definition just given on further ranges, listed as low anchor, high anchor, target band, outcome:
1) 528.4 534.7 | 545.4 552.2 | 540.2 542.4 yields -0.072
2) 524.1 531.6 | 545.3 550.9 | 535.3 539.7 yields 0.059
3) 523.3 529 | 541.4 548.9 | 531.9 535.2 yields 0.087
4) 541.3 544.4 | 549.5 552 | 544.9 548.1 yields -0.113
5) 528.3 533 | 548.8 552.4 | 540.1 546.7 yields -0.302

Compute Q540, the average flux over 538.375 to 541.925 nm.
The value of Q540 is 1.48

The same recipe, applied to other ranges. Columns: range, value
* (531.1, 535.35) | 1.43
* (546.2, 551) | 1.42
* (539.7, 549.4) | 1.48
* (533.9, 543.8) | 1.44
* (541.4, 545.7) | 1.48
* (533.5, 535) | 1.38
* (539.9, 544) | 1.47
